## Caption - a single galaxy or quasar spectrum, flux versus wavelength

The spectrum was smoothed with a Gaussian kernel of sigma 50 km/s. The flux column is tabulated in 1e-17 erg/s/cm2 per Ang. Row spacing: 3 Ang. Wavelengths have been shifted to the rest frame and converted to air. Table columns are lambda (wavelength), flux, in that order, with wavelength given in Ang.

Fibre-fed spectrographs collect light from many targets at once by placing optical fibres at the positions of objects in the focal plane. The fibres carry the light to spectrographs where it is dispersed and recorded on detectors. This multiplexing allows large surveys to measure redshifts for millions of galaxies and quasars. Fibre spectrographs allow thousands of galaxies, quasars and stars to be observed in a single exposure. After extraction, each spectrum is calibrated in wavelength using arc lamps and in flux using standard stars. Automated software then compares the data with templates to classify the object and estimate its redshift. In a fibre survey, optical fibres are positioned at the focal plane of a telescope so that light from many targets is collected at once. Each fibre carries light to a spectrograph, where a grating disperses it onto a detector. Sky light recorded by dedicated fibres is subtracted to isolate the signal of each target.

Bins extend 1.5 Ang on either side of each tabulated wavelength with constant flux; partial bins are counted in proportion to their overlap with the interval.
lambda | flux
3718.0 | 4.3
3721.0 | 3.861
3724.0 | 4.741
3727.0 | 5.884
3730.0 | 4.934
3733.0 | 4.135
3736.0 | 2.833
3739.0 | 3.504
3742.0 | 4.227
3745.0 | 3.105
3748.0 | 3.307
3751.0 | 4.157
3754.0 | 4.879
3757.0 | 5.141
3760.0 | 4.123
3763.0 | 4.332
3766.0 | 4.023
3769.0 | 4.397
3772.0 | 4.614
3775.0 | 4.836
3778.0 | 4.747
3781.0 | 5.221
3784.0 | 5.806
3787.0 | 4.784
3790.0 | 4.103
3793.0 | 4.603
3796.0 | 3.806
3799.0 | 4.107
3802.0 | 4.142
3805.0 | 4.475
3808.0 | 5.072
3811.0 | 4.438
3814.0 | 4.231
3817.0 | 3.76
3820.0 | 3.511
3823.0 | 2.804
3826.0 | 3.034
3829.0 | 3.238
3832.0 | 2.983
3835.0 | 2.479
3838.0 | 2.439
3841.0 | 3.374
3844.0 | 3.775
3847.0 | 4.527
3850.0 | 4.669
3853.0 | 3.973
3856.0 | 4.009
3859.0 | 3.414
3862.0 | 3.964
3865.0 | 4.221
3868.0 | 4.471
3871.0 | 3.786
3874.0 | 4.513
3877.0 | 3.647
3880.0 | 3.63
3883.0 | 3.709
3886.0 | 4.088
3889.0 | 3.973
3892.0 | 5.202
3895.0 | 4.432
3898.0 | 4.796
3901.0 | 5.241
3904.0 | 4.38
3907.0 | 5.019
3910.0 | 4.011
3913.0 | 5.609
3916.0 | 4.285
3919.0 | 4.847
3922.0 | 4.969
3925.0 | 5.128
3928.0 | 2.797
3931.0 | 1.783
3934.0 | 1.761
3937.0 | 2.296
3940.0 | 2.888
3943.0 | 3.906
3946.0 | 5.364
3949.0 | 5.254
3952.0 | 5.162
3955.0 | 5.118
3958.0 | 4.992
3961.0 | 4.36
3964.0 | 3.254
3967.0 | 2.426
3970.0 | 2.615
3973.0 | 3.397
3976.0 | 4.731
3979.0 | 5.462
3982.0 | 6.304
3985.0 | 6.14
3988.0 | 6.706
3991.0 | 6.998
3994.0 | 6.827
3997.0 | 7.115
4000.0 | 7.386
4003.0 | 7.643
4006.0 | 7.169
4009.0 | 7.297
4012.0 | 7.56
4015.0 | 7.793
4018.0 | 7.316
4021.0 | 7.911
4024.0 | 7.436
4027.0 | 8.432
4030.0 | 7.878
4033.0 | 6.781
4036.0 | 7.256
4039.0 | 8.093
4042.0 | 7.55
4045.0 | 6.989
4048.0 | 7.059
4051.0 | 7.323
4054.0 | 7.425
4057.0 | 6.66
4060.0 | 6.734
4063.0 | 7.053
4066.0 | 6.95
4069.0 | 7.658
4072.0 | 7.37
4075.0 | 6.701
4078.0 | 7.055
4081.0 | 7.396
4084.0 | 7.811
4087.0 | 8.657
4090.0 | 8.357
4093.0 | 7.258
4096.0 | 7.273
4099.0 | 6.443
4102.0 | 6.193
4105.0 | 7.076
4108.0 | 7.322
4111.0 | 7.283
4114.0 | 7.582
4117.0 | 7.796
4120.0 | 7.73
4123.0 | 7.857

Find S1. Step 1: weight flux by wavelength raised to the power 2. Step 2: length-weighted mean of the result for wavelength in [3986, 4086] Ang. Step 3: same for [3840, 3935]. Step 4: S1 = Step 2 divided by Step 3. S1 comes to 1.90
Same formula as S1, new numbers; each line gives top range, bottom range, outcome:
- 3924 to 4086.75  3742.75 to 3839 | 1.67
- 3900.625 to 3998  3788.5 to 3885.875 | 1.26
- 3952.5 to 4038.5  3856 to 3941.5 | 1.63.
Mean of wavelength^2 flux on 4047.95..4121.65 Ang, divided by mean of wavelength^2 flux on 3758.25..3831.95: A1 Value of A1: 2.00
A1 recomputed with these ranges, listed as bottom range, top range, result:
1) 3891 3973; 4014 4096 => 1.92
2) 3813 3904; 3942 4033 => 1.66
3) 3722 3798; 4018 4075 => 1.93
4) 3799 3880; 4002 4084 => 2.14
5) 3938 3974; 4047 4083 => 1.86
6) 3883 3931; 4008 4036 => 1.80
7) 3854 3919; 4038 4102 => 1.85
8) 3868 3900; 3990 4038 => 1.89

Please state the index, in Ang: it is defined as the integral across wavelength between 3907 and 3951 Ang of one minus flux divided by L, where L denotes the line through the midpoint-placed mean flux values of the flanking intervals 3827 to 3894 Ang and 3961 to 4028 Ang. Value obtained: 9.1 Ang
